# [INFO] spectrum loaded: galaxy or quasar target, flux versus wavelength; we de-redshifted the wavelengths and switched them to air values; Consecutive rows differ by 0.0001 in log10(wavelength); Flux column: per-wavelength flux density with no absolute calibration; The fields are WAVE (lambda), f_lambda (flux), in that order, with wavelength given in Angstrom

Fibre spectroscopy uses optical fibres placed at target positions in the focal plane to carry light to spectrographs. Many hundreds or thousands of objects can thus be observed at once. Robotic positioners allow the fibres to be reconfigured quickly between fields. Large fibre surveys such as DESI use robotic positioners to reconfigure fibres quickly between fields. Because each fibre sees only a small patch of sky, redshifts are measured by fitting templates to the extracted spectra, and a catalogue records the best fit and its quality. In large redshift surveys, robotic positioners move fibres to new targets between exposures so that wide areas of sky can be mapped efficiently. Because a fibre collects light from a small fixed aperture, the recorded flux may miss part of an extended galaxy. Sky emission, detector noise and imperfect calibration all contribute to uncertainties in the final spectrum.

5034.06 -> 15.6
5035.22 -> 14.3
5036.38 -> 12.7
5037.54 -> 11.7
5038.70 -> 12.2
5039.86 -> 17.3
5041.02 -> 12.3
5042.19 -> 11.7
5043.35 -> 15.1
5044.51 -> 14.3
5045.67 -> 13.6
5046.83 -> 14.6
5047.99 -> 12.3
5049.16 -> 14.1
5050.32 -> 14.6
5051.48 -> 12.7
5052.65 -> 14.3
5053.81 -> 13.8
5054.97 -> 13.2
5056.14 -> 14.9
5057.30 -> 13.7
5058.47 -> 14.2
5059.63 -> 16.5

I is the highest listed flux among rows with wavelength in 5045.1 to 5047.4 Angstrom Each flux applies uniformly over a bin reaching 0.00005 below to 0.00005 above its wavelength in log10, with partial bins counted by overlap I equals 14.6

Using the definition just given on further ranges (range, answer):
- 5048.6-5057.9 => 14.9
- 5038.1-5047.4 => 17.3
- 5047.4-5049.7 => 14.1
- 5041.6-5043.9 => 15.1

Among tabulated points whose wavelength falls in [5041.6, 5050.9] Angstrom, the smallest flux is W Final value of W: 11.7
